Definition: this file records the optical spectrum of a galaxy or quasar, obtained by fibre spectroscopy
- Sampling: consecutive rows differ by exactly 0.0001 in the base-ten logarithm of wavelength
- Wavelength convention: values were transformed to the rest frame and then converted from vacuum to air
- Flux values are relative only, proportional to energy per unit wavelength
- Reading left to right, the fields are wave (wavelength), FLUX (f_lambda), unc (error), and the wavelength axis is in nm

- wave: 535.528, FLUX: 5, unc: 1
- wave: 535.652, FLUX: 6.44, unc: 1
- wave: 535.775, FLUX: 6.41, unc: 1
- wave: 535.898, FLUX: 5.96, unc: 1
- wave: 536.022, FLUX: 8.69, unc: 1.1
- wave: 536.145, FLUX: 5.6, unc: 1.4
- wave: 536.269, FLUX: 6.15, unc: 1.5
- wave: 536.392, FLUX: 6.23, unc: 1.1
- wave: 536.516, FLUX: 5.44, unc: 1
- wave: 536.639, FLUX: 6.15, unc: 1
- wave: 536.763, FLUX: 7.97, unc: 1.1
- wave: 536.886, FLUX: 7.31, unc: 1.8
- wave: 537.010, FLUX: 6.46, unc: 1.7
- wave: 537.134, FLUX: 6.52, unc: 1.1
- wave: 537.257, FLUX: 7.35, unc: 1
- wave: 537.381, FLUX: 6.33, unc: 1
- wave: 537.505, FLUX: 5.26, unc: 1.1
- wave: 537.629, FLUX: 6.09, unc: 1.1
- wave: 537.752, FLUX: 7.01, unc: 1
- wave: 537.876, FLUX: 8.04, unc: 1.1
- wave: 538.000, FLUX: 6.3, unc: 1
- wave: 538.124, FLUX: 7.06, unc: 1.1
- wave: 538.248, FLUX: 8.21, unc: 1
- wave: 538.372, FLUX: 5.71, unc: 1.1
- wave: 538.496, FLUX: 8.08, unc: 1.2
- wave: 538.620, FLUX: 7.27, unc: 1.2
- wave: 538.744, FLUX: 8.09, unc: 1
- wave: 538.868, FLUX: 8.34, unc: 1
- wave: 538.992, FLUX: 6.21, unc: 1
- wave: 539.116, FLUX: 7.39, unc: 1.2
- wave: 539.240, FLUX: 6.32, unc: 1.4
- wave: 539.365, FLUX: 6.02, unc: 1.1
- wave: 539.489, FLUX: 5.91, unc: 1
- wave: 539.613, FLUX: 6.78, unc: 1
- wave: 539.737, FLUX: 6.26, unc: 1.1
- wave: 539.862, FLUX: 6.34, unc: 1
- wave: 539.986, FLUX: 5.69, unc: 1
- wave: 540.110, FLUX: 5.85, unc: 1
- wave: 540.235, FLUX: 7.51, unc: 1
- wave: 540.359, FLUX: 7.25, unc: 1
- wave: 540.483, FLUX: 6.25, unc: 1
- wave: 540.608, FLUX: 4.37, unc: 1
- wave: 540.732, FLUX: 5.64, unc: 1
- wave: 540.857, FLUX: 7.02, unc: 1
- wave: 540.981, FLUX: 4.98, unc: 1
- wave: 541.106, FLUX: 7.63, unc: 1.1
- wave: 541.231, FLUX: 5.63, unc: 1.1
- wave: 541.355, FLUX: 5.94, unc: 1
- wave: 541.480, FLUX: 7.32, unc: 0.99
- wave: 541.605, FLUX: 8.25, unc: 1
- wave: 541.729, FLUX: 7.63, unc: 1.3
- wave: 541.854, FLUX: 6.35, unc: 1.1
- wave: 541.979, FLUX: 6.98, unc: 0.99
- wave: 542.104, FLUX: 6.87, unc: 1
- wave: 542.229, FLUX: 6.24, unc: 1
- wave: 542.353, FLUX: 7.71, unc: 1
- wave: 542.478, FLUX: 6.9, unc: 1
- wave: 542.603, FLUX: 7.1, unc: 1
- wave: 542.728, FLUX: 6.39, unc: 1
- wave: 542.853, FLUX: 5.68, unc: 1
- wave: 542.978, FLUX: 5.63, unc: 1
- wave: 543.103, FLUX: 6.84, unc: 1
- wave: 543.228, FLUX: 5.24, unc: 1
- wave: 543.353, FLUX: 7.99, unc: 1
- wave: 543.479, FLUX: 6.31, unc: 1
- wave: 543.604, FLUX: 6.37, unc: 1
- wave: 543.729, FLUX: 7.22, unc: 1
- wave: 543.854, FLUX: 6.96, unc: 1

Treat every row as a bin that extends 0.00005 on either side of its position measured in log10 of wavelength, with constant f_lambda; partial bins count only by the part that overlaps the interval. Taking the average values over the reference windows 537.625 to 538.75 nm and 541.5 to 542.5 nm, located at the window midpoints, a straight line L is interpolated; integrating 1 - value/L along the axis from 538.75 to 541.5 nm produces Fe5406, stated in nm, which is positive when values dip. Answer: 0.29 nm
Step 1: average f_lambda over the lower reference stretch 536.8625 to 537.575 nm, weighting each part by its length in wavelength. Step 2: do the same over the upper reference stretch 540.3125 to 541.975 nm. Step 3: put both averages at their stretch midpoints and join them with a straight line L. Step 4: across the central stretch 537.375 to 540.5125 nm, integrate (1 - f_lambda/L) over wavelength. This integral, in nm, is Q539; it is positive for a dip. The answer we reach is -0.13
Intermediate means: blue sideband 6.48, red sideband 6.49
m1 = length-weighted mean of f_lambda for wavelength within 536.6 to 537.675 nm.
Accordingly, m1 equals 6.62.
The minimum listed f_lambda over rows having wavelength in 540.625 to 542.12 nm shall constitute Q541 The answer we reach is 4.98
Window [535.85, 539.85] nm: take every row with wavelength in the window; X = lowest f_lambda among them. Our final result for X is 5.26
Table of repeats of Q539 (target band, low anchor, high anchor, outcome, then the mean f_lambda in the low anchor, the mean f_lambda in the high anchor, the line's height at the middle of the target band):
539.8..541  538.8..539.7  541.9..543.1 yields 0.098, 6.71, 6.62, 6.68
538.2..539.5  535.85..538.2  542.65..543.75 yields -0.102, 6.64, 6.38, 6.56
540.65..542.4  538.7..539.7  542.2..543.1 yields -0.011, 6.85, 6.56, 6.65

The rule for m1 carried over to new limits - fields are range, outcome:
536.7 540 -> 6.84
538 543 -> 6.67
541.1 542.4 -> 6.92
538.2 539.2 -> 7.38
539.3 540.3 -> 6.3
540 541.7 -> 6.44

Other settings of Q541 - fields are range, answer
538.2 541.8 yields 4.37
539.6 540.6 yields 5.69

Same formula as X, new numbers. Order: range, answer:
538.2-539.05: 5.71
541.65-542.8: 6.24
